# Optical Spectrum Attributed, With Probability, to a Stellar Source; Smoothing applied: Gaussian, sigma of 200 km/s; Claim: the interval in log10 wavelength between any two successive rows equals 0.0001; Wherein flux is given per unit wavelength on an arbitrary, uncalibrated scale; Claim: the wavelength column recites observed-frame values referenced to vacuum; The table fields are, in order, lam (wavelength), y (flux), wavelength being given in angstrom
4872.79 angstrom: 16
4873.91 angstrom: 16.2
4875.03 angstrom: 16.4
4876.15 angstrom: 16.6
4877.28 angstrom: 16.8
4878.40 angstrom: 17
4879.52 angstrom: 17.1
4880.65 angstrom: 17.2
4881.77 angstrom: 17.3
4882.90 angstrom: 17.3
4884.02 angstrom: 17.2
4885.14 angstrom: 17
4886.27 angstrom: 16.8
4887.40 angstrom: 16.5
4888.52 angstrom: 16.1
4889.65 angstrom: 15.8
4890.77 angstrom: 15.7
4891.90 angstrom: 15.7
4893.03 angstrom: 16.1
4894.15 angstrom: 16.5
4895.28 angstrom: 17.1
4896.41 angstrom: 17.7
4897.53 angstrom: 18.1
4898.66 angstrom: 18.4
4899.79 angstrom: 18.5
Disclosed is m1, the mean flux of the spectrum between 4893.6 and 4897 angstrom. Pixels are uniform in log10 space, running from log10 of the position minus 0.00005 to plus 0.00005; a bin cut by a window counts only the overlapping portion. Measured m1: 17.1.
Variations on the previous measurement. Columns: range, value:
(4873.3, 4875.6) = 16.3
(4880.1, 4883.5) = 17.3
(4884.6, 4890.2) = 16.4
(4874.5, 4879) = 16.7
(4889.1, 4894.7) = 16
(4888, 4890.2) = 15.9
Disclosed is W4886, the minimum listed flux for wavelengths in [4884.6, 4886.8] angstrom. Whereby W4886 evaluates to 16.8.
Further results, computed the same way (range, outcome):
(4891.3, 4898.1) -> 15.7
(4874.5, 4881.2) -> 16.4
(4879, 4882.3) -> 17.1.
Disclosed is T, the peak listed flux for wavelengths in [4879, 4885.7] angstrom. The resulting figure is 17.3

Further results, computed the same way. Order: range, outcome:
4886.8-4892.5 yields 16.5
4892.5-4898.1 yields 18.1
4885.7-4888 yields 16.8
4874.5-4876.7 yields 16.6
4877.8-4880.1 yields 17.1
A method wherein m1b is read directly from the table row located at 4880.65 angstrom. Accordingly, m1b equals 17.2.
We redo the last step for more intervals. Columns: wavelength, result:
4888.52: 16.1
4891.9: 15.7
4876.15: 16.6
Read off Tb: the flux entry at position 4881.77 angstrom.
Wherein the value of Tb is 17.3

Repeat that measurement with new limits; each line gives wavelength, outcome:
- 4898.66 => 18.4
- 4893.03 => 16.1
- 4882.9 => 17.3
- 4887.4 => 16.5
